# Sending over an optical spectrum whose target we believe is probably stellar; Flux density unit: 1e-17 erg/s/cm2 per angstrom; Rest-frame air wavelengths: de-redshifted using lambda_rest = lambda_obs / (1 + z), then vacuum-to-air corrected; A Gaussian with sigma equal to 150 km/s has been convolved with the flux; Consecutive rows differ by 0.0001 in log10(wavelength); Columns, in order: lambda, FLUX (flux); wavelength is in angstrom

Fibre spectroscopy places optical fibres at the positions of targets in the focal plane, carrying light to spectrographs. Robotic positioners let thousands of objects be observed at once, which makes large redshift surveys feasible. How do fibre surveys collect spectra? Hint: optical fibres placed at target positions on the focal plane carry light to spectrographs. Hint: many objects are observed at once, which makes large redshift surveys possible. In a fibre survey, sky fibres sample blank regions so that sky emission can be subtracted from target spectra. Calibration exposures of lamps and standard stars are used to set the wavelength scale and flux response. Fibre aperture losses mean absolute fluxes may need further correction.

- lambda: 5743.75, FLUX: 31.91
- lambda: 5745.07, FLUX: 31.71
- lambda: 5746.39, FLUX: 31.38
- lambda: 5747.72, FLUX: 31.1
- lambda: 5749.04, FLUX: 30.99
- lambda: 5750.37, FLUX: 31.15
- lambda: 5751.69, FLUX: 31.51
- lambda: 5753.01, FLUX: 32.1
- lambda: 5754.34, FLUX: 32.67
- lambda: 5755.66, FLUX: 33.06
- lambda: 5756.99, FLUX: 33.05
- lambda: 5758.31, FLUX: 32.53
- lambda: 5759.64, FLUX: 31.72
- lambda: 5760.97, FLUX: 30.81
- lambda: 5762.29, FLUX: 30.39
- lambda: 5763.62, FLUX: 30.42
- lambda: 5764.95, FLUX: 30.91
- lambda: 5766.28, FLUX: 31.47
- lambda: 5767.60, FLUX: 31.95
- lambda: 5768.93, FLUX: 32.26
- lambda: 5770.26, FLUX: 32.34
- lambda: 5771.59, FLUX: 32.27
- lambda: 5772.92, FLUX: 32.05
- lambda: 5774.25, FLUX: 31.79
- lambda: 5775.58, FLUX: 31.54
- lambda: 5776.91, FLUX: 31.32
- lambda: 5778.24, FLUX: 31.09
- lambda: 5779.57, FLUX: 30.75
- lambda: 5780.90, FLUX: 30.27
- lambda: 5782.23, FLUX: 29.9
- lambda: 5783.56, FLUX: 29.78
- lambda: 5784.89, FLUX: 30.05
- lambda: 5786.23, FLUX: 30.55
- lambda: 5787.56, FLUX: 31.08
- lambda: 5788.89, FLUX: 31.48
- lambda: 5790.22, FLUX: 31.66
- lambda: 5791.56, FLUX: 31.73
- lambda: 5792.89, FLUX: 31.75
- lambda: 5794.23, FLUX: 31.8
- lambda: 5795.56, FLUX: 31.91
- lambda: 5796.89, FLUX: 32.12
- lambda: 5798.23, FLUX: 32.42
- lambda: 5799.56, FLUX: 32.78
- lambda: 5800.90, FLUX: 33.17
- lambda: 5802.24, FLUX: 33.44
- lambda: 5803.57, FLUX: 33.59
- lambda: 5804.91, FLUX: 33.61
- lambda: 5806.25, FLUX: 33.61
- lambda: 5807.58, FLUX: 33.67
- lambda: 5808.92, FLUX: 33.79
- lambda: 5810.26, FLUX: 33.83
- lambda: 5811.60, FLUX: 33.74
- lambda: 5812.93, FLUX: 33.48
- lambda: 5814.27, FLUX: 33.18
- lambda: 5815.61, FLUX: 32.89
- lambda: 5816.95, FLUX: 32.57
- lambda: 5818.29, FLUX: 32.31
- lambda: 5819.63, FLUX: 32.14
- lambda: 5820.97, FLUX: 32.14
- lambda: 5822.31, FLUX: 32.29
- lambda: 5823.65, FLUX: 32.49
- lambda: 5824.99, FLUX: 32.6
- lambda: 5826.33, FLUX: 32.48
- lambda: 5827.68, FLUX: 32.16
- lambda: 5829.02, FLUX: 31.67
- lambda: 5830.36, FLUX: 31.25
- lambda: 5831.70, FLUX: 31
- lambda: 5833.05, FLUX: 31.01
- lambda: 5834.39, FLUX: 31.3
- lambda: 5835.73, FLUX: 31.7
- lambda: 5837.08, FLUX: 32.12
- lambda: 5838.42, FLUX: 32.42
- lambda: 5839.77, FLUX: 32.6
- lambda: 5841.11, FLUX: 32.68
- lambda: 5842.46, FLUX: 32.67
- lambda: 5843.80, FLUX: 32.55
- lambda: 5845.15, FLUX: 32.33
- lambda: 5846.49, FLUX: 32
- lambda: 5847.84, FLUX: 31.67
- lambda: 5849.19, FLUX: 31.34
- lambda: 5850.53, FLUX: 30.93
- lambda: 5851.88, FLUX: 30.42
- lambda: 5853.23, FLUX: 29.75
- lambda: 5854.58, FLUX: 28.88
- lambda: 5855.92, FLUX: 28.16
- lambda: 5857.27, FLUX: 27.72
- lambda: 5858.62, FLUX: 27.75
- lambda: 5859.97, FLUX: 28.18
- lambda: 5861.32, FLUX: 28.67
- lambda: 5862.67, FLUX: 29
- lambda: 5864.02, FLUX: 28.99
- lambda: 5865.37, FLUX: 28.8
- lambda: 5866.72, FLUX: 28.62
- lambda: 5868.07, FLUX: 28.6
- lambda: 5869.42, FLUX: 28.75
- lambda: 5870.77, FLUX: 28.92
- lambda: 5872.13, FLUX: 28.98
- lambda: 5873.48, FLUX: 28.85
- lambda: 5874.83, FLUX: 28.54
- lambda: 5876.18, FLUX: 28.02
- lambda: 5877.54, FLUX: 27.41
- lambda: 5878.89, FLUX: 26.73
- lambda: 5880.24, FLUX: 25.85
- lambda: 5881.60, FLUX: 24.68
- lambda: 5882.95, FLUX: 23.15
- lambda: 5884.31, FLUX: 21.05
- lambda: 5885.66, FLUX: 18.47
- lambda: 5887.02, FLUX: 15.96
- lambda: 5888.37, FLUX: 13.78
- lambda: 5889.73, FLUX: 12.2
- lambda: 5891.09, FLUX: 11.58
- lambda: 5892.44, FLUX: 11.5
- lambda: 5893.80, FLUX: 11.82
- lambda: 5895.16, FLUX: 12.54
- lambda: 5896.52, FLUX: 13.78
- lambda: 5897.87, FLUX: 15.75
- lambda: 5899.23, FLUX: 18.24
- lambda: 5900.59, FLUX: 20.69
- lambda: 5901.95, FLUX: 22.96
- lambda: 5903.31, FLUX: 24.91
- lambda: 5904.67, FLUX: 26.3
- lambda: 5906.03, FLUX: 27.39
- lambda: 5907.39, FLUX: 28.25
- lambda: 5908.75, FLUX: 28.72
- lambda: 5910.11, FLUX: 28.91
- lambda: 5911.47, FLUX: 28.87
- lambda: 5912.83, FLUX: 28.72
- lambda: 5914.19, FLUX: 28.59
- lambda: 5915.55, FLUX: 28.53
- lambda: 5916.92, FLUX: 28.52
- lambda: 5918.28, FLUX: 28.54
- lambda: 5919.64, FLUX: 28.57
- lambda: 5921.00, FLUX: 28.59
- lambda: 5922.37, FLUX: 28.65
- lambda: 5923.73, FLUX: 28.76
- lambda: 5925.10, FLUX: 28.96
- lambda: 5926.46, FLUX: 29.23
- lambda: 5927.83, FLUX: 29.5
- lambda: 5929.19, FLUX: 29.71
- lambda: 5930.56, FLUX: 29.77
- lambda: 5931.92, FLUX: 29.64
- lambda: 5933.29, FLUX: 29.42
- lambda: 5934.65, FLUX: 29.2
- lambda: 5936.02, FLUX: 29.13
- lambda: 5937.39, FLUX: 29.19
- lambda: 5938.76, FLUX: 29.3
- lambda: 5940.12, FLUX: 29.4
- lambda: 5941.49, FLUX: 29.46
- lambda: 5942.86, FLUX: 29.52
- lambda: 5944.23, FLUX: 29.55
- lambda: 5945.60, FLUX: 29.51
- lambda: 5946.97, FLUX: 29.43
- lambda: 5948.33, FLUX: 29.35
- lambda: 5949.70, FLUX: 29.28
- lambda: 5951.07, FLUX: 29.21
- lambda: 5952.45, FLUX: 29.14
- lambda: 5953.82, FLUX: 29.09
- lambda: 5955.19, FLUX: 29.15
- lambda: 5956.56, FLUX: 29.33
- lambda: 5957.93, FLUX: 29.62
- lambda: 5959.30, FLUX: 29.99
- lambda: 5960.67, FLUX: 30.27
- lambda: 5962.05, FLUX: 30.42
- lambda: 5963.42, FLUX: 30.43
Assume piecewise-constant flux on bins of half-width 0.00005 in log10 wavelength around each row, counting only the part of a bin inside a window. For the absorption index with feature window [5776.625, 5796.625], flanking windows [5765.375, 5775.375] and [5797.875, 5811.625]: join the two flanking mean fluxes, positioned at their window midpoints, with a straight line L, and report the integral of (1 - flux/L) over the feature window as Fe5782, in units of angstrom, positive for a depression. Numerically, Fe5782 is 1.00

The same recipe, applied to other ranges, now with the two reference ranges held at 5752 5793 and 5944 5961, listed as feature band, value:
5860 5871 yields 0.6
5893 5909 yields 5.0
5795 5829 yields -2.1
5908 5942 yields 0.8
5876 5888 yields 2.9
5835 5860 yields -0.2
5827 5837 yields -0.2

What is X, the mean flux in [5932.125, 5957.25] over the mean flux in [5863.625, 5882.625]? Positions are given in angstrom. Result 1.1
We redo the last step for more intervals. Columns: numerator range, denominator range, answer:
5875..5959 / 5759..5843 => 0.80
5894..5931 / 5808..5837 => 0.80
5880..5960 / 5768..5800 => 0.81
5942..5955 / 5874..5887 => 1.20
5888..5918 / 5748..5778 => 0.68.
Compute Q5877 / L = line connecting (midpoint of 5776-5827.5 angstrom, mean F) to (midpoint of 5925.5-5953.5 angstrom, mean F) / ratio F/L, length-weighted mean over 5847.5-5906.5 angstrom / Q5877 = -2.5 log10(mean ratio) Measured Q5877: 0.26 mag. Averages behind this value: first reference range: 32.2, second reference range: 29.4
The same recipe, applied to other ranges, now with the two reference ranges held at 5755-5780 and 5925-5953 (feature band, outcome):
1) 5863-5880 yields 0.07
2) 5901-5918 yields 0.09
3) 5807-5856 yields -0.04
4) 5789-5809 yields -0.05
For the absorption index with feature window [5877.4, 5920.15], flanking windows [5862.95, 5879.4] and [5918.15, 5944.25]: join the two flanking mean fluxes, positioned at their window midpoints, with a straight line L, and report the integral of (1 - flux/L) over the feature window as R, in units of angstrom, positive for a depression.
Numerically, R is 9.8 angstrom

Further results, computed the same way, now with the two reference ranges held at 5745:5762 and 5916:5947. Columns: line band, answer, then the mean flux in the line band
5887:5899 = 6.66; 13.3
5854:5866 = 0.71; 28.5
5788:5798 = -0.18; 31.8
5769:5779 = -0.09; 31.8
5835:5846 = -0.67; 32.4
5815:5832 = -0.77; 32.2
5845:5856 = -0.10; 30.7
